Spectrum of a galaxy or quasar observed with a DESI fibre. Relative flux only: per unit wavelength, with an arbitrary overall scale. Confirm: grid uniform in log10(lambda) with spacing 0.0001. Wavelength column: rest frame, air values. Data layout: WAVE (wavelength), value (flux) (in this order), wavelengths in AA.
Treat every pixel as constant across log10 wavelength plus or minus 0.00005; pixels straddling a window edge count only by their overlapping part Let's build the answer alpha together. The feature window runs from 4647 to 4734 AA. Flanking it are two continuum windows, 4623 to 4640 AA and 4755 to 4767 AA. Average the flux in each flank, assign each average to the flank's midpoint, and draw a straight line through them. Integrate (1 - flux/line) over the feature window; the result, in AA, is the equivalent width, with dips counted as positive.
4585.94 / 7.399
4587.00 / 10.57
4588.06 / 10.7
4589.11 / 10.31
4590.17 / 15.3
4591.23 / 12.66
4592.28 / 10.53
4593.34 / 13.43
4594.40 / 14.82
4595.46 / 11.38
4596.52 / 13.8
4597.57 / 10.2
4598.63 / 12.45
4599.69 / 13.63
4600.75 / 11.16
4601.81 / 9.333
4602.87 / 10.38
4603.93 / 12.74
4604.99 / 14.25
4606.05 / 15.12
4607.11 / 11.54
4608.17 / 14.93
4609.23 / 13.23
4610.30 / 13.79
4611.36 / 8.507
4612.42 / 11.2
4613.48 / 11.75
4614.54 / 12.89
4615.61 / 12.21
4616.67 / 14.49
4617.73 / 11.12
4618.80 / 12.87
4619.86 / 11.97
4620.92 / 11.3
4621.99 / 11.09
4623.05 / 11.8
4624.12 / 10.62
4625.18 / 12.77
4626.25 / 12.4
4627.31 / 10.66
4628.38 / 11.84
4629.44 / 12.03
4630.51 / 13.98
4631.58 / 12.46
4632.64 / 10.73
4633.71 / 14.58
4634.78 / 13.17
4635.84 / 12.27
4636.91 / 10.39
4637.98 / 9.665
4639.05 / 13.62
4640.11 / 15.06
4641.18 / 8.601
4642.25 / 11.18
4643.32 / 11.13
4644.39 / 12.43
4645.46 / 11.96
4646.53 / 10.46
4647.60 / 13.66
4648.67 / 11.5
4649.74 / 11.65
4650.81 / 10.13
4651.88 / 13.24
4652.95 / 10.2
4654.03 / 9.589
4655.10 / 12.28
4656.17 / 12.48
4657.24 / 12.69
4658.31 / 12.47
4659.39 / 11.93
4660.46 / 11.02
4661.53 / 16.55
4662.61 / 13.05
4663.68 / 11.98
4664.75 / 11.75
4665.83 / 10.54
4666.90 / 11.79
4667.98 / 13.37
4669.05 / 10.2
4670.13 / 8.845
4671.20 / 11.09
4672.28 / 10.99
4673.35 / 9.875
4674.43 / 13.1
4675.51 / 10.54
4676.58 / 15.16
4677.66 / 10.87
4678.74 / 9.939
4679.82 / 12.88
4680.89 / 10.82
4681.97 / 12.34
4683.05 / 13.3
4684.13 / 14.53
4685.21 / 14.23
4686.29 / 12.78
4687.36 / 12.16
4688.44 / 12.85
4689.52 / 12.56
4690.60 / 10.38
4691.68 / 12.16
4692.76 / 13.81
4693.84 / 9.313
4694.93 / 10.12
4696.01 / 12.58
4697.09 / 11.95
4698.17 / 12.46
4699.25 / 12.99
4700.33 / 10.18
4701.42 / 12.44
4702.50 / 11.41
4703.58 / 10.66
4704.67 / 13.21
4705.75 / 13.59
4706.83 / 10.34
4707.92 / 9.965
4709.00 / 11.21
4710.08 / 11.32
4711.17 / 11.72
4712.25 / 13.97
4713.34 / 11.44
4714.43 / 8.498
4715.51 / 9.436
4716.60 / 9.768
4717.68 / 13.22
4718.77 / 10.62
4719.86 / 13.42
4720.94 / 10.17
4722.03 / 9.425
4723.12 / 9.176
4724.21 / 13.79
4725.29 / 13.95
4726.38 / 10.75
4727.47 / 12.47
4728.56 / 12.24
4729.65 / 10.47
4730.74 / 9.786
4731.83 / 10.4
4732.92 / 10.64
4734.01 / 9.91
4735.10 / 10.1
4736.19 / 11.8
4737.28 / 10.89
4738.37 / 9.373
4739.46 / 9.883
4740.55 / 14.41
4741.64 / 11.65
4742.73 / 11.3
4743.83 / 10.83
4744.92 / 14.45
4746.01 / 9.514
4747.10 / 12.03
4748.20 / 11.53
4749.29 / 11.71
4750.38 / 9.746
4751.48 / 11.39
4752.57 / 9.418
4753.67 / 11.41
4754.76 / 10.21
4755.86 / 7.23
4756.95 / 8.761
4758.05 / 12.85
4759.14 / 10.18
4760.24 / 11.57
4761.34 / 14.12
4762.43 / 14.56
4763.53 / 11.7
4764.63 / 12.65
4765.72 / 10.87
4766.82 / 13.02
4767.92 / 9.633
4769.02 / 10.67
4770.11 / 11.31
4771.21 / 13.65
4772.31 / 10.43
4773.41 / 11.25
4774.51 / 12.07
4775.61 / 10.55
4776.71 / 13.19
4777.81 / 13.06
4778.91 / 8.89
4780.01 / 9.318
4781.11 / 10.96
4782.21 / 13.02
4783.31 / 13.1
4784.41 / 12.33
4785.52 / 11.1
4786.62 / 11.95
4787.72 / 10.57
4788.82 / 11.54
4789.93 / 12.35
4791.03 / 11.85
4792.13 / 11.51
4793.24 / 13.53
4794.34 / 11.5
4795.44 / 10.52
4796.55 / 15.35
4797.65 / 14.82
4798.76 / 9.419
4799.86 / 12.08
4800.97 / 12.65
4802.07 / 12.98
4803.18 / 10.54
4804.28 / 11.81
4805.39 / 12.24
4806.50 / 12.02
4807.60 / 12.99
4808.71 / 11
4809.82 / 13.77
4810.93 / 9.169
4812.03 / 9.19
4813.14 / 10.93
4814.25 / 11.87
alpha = 1.23 AA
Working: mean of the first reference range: 12.1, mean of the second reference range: 11.5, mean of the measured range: 11.7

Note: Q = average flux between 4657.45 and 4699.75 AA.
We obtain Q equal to 12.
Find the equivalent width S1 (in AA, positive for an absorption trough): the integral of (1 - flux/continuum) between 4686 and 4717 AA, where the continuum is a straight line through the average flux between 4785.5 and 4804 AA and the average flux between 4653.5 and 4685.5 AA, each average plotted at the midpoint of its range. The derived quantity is 1.2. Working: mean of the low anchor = 12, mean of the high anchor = 12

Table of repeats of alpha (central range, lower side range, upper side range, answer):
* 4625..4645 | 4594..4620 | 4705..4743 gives 0.1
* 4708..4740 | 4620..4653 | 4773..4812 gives 2.2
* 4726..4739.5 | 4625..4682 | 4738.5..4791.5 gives 1.0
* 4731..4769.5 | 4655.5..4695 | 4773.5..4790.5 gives 1.9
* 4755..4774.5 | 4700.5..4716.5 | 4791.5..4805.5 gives 0.7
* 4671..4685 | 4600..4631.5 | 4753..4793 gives -0.2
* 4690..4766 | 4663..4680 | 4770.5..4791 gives 1.4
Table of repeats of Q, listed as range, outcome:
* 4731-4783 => 11.2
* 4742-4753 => 11.2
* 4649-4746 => 11.6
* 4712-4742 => 11.1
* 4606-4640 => 12.2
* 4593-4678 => 12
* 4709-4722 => 11.2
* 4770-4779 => 11.7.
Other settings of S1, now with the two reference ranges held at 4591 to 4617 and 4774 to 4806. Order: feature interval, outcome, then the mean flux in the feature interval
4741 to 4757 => 1.57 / 10.8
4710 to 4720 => 0.69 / 11.2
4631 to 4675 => 1.68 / 11.8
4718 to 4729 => 0.40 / 11.6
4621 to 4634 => 0.35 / 12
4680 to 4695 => -0.18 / 12.3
